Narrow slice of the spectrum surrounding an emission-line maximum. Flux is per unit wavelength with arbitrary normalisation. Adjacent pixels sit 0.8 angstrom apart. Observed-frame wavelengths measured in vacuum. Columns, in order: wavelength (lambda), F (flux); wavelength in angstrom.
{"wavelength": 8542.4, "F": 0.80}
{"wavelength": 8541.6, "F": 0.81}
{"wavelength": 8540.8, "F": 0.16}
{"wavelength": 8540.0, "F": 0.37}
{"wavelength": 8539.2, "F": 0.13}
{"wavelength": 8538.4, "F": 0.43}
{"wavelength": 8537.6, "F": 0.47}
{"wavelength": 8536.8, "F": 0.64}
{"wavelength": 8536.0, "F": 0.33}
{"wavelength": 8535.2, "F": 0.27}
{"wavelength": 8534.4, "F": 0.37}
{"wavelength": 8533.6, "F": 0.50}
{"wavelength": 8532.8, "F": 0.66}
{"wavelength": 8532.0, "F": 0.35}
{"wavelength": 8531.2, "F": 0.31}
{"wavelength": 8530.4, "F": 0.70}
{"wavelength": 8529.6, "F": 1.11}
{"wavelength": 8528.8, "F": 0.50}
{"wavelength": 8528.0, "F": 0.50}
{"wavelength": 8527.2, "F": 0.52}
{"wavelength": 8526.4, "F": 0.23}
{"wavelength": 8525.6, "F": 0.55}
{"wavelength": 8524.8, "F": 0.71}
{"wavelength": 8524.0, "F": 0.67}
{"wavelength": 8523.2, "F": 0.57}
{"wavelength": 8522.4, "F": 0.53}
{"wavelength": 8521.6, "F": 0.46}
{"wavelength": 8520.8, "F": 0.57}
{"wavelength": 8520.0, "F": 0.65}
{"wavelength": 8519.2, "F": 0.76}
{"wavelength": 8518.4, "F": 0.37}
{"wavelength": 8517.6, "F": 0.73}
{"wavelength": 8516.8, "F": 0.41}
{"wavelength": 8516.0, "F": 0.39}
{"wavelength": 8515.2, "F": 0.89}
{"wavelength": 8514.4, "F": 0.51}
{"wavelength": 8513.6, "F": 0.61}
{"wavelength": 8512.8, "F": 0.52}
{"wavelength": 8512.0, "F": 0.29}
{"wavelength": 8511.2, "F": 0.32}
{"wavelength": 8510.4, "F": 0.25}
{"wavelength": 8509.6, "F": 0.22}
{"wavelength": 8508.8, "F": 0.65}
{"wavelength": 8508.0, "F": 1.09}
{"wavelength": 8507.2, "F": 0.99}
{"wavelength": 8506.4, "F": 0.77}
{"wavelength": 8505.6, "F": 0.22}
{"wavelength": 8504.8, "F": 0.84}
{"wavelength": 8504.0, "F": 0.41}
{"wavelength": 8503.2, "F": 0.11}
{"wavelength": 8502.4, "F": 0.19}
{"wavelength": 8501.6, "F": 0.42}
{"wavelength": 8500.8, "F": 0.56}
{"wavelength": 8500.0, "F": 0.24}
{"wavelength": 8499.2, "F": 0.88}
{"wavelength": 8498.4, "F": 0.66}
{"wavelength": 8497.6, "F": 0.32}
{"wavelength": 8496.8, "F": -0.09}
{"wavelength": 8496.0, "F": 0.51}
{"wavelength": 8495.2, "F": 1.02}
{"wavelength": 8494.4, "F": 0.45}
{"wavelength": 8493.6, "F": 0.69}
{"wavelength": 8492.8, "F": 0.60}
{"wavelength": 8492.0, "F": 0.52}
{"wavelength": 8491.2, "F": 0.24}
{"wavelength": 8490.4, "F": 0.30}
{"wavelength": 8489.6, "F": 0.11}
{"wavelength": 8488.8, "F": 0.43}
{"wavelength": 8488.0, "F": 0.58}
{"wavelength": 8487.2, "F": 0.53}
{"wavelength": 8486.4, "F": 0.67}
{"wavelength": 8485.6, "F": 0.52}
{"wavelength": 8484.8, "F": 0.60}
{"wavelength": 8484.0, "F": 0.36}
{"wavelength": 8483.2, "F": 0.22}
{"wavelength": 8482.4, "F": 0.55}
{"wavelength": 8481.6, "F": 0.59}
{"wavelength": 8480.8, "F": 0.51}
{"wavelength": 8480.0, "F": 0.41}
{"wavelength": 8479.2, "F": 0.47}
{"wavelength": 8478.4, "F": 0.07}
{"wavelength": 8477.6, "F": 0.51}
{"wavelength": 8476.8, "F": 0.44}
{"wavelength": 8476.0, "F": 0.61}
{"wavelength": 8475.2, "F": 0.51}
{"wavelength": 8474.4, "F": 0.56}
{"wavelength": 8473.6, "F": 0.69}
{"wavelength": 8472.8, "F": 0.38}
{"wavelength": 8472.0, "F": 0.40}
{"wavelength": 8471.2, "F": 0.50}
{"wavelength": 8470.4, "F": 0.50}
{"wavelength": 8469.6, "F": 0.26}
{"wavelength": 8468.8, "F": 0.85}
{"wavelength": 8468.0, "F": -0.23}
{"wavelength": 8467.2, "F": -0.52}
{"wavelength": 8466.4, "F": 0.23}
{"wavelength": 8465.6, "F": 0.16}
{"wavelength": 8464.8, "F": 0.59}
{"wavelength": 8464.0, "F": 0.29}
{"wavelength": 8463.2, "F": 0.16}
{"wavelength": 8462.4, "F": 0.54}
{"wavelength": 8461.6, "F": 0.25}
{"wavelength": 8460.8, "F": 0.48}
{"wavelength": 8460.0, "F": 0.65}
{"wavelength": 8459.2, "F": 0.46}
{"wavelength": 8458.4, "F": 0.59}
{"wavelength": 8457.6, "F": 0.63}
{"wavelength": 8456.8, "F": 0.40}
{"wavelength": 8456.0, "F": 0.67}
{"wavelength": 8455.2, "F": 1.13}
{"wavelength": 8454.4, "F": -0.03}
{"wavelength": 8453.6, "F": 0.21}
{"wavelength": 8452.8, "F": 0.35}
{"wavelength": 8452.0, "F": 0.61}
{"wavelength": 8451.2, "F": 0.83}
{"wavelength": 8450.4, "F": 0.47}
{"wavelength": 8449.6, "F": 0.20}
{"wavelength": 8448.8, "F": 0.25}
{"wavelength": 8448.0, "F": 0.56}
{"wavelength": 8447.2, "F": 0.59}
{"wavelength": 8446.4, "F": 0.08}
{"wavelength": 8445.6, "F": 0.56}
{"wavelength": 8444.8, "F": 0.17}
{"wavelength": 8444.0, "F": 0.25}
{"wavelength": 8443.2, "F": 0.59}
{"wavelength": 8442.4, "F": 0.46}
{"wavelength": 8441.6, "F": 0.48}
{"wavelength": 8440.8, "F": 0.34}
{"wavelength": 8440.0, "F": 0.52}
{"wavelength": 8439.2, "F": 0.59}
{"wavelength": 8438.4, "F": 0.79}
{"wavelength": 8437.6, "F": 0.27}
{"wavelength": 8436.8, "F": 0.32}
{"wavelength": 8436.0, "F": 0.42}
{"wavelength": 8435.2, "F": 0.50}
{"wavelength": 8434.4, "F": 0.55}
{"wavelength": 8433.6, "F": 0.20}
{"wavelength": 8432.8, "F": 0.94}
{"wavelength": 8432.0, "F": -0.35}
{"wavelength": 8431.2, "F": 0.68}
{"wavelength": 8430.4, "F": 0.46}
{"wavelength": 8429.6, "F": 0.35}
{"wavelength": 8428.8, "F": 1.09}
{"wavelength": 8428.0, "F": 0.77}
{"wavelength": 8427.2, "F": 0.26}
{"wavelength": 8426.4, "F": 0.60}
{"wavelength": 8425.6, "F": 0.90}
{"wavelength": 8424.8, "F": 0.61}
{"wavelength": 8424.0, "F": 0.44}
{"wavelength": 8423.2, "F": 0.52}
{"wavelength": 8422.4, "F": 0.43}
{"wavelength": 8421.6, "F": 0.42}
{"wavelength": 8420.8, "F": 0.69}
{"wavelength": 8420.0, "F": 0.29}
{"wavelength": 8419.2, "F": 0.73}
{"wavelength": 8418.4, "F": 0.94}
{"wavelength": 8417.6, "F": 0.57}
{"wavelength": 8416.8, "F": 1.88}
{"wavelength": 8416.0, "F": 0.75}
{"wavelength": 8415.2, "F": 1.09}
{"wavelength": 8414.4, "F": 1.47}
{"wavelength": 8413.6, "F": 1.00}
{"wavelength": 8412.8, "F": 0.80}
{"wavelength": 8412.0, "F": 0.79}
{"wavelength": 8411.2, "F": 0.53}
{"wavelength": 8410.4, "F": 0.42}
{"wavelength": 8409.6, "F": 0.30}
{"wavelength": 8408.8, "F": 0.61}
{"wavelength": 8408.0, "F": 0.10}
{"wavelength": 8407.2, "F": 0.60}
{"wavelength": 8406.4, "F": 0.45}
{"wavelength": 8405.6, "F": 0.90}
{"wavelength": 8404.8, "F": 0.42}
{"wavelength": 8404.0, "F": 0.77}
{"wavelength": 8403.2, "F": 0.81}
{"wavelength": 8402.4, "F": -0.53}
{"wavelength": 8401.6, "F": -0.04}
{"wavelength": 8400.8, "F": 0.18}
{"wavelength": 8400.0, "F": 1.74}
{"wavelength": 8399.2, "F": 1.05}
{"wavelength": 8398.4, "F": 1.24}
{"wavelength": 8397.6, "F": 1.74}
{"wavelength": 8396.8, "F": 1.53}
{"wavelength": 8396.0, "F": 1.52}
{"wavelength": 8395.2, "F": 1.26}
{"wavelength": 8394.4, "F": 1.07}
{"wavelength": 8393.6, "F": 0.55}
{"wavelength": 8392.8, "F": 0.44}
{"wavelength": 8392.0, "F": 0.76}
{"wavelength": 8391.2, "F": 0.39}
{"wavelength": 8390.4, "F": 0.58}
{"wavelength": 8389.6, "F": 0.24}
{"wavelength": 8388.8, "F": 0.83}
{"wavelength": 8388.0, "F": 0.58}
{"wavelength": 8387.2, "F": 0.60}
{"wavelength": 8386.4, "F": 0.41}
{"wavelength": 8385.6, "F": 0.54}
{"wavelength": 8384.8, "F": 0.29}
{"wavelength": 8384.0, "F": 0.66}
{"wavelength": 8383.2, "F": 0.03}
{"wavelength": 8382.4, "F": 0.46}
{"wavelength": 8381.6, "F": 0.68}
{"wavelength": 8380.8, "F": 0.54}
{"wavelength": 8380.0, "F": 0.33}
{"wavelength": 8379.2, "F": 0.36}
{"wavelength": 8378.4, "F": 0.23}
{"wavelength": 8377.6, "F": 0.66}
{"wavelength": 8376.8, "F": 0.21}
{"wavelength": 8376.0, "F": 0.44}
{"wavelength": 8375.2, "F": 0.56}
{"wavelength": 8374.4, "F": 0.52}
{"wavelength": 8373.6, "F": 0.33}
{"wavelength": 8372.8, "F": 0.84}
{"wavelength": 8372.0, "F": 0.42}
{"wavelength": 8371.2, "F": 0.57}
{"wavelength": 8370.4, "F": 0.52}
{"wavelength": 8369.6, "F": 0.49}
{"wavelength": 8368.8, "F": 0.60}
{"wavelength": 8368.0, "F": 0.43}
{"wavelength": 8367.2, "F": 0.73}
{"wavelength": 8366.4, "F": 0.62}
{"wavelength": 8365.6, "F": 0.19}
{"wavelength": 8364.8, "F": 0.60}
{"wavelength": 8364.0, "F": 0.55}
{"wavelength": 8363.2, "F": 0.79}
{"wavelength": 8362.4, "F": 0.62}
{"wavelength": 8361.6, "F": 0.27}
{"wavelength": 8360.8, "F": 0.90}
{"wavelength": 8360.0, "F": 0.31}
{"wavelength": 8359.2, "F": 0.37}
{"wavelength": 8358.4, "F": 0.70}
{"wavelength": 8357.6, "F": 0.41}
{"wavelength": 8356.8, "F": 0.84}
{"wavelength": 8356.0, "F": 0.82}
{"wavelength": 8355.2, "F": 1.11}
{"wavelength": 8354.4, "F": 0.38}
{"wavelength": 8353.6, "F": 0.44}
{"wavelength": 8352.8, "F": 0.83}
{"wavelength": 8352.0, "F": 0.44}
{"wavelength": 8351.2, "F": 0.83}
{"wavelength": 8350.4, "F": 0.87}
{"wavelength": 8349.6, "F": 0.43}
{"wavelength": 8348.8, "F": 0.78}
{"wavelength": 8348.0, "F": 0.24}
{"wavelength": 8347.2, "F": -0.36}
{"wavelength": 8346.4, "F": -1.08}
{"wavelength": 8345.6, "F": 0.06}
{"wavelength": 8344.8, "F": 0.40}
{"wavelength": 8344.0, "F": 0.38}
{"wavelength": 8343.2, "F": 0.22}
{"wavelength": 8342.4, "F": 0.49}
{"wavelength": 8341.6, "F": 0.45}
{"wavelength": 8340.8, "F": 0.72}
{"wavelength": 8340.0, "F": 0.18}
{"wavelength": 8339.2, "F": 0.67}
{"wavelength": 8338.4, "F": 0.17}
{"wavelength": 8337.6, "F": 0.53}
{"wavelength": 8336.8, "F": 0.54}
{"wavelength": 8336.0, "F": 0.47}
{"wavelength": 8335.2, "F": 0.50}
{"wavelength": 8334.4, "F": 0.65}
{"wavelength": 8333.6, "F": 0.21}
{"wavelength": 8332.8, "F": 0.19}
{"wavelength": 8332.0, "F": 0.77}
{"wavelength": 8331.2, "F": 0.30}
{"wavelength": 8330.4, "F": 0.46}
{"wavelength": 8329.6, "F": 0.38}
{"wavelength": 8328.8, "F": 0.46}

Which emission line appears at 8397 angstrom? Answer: [S II]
